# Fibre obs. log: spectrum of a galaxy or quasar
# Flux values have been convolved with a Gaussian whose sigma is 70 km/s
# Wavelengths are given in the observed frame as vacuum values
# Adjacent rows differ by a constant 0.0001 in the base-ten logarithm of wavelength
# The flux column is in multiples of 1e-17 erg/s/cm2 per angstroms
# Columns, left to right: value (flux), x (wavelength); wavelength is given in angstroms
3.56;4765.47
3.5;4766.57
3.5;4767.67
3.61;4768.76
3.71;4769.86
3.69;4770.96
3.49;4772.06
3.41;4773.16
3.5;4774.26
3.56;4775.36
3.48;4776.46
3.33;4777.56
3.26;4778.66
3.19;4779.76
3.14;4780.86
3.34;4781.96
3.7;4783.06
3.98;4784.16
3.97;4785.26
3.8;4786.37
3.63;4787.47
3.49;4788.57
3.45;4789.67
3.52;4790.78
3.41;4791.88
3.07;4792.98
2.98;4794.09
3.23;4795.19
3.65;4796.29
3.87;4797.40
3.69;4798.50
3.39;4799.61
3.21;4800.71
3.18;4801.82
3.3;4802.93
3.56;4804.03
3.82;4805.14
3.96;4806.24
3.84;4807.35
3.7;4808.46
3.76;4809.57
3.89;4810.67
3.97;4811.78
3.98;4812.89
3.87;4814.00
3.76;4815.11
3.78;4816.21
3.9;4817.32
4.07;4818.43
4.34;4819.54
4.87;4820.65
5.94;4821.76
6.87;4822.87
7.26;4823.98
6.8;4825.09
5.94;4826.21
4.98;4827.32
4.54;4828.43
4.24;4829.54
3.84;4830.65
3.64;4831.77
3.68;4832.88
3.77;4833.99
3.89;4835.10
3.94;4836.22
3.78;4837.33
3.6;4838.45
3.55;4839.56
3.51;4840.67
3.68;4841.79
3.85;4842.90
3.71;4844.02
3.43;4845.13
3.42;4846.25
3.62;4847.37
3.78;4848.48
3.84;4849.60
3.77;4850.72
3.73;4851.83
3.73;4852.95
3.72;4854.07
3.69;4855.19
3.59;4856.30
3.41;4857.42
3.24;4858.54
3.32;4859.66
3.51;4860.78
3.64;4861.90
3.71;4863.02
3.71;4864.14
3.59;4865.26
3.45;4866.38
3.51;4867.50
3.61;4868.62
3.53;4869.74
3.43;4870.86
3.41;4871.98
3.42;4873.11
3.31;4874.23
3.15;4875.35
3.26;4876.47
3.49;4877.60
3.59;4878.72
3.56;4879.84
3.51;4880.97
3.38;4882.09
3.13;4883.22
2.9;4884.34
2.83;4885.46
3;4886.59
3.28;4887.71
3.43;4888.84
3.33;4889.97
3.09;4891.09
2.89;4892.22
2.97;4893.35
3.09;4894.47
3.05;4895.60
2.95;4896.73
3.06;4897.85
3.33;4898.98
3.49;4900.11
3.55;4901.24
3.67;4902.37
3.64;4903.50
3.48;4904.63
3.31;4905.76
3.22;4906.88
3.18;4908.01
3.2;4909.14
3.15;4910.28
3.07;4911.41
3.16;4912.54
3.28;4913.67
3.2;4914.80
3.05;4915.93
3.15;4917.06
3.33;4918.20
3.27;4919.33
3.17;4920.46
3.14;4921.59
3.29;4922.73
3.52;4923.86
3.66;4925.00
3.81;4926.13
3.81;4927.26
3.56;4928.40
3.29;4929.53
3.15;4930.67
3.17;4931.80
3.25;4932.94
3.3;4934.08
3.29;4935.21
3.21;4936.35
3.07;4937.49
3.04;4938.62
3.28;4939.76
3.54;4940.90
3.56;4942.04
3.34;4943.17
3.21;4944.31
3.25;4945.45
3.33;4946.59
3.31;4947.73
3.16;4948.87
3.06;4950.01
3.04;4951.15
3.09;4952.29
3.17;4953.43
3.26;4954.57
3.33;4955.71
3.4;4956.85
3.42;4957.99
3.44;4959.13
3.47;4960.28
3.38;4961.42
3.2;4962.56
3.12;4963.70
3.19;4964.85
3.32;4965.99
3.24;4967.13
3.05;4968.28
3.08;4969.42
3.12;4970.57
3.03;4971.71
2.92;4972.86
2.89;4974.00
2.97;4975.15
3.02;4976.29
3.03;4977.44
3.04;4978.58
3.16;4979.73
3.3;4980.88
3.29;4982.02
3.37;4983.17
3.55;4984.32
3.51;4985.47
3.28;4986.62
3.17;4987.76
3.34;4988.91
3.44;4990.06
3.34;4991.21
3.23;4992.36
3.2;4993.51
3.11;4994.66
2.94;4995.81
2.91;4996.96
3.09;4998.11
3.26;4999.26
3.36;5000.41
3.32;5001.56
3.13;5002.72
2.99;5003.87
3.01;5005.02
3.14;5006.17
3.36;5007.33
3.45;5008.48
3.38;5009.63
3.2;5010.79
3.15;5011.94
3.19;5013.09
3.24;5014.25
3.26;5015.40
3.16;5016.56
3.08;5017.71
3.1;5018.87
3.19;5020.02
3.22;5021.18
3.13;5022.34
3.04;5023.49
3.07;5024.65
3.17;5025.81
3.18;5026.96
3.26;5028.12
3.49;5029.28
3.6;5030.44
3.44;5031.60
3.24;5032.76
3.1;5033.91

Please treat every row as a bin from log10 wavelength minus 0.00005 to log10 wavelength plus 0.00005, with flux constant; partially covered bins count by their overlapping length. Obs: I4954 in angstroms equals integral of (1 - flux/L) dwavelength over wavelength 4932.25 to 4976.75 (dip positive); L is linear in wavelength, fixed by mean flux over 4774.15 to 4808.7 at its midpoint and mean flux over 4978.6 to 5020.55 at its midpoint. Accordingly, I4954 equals 0.97 angstroms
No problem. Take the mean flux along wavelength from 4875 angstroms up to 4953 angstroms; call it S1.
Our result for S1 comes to 3.27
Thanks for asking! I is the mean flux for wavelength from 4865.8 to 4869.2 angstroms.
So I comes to 3.53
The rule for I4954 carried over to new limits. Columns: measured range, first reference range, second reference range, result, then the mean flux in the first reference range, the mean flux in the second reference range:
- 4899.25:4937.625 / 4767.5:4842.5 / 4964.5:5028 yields 1.6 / 3.9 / 3.18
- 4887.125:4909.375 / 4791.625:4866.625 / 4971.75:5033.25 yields 2.3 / 3.93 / 3.2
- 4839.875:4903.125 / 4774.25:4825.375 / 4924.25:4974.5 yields 3.0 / 3.89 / 3.27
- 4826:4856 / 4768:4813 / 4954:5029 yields -3.4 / 3.55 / 3.2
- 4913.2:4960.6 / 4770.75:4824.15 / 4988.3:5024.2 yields 1.3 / 3.8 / 3.19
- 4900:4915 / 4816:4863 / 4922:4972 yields 1.1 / 4.12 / 3.29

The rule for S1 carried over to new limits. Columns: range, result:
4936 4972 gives 3.24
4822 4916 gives 3.64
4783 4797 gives 3.53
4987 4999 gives 3.18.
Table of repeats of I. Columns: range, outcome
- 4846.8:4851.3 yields 3.75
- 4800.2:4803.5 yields 3.23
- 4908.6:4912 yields 3.13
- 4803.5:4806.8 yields 3.78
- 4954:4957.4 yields 3.33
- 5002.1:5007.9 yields 3.12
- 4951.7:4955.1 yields 3.17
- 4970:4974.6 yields 2.99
